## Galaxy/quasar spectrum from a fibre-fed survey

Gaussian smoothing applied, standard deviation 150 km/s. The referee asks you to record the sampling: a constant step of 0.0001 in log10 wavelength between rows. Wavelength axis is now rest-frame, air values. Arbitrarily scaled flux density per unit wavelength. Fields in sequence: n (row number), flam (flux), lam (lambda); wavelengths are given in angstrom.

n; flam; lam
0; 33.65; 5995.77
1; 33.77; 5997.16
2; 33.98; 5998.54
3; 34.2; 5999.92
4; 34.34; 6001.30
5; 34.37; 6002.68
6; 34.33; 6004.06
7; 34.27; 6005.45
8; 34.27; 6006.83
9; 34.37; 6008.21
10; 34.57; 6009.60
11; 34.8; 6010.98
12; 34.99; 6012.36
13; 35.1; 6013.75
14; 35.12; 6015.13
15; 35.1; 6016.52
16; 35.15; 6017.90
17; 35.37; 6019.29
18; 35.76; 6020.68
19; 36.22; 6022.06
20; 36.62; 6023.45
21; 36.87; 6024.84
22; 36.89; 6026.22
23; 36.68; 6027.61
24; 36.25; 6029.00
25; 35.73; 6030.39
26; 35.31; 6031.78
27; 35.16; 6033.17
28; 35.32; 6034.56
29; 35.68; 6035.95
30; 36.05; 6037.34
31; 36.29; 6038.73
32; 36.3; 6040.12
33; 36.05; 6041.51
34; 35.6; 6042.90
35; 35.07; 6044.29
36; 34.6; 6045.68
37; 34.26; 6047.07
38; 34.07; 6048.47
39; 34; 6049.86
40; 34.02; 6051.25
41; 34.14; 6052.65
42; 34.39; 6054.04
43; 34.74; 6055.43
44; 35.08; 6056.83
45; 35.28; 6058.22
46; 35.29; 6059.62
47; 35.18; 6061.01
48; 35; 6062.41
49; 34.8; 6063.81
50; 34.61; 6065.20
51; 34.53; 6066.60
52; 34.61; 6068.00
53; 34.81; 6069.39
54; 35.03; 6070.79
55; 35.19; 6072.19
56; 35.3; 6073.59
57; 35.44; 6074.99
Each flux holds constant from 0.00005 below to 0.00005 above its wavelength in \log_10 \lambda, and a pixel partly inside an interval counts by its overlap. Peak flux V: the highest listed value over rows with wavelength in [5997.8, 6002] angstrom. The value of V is 34.34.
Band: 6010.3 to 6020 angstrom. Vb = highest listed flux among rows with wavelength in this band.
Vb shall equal 35.37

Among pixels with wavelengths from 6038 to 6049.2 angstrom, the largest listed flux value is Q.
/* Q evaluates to 36.3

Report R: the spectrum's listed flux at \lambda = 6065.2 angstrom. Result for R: 34.61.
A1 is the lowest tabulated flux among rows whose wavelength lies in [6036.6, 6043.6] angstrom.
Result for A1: 35.6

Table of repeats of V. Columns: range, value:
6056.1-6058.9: 35.28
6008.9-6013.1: 34.99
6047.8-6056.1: 34.74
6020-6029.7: 36.89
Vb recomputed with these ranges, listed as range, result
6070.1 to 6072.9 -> 35.19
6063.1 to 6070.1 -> 34.81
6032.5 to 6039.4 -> 36.29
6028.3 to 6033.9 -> 36.25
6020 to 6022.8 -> 36.22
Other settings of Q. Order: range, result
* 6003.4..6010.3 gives 34.57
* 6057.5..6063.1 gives 35.29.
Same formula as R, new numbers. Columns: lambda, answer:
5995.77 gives 33.65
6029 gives 36.25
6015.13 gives 35.12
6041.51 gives 36.05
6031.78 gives 35.31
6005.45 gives 34.27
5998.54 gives 33.98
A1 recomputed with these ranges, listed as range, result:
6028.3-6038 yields 35.16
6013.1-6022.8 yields 35.1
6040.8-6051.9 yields 34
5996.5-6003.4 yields 33.77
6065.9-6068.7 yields 34.53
